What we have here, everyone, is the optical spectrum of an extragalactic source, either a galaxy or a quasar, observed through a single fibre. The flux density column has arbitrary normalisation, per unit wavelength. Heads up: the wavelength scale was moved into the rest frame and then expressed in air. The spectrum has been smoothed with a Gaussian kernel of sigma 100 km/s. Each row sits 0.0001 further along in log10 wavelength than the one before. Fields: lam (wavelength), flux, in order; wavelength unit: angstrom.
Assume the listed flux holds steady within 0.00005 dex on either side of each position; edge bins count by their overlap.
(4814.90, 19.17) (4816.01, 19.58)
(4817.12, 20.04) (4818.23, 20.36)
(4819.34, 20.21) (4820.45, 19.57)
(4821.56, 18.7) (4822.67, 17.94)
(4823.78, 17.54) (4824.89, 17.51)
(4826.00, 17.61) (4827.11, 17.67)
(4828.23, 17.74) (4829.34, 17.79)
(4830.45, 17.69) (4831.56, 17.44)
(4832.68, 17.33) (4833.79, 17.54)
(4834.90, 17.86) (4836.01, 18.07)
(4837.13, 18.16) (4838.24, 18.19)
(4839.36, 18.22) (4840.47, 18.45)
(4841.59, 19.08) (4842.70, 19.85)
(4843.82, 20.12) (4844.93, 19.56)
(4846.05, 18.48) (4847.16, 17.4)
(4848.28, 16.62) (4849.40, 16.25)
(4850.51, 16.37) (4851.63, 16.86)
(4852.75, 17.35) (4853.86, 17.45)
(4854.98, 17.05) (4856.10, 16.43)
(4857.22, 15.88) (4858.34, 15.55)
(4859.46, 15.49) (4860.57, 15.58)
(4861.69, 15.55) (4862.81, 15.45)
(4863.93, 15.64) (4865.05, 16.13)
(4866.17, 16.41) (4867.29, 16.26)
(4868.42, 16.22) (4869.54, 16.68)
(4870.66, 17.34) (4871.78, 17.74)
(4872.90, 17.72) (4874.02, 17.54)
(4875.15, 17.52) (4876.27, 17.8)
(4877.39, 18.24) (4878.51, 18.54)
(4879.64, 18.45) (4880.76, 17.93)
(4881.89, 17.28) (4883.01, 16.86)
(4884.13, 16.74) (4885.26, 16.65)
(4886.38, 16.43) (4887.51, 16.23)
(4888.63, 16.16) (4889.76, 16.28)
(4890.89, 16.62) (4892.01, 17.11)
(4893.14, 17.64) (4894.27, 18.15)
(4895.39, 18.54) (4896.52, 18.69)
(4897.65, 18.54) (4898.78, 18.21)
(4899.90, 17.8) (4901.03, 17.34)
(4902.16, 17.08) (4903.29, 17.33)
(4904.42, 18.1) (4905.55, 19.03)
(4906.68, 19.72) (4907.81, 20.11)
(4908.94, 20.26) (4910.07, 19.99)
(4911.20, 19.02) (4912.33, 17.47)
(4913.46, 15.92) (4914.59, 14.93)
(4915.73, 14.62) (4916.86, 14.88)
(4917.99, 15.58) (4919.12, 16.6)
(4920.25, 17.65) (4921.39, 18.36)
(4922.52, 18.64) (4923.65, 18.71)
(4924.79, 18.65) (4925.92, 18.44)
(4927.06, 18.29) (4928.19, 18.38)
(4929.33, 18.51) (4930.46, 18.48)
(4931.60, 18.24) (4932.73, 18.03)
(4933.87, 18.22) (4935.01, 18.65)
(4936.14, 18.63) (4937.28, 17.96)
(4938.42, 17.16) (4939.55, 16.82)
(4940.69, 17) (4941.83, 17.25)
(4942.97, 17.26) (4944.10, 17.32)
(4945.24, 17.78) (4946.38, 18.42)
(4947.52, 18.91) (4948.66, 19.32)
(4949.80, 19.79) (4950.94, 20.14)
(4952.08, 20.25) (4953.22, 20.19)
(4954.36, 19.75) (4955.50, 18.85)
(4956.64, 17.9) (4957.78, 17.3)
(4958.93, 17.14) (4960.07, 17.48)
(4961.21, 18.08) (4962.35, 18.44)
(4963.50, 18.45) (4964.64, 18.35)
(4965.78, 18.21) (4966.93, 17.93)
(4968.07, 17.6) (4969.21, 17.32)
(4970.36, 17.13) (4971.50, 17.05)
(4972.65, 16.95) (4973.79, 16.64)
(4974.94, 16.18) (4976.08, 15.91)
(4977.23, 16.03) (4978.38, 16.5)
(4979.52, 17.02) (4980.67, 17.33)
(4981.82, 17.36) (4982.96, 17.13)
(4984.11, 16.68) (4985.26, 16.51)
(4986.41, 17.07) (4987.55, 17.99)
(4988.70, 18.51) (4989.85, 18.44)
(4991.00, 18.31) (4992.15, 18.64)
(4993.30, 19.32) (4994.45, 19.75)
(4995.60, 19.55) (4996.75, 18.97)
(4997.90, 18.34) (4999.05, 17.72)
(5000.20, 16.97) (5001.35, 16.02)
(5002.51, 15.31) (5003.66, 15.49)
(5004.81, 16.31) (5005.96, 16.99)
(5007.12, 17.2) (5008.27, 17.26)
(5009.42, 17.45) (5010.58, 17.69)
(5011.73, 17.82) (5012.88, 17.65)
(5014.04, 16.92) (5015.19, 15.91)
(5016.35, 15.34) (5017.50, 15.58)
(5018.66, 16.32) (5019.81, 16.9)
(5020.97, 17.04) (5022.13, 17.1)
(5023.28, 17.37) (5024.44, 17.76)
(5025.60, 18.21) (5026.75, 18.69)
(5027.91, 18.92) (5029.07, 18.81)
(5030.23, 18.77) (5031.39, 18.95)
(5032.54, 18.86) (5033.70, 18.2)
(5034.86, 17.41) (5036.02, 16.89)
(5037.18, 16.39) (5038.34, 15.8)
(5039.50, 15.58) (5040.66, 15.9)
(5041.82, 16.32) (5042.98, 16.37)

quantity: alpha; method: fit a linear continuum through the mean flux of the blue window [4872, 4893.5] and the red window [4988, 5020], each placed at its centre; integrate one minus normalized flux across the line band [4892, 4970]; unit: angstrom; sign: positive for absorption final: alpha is -3.5 angstrom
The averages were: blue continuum 17.3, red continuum 17.4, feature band 18.1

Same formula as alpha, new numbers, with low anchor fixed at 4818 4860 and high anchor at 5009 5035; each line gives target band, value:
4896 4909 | -0.5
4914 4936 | 0.1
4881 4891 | 0.6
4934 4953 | -0.7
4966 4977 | 0.4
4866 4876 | 0.4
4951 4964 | -0.7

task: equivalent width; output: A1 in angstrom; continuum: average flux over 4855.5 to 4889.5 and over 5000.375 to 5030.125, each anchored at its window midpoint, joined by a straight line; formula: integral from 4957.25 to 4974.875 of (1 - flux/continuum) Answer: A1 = -0.6 angstrom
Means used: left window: 16.7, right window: 17.1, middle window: 17.6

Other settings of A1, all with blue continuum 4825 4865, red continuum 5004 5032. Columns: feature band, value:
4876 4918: -0.5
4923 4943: -0.8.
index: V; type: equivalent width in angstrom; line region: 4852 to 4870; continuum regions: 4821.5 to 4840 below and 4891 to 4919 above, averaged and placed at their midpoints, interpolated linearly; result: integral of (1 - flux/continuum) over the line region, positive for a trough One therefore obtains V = 1.59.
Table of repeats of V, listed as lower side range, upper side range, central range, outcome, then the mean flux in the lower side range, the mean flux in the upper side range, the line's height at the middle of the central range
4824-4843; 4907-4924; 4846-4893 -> 2.6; 18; 17.5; 17.8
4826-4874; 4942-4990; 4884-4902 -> 0.1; 17.3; 17.8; 17.5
